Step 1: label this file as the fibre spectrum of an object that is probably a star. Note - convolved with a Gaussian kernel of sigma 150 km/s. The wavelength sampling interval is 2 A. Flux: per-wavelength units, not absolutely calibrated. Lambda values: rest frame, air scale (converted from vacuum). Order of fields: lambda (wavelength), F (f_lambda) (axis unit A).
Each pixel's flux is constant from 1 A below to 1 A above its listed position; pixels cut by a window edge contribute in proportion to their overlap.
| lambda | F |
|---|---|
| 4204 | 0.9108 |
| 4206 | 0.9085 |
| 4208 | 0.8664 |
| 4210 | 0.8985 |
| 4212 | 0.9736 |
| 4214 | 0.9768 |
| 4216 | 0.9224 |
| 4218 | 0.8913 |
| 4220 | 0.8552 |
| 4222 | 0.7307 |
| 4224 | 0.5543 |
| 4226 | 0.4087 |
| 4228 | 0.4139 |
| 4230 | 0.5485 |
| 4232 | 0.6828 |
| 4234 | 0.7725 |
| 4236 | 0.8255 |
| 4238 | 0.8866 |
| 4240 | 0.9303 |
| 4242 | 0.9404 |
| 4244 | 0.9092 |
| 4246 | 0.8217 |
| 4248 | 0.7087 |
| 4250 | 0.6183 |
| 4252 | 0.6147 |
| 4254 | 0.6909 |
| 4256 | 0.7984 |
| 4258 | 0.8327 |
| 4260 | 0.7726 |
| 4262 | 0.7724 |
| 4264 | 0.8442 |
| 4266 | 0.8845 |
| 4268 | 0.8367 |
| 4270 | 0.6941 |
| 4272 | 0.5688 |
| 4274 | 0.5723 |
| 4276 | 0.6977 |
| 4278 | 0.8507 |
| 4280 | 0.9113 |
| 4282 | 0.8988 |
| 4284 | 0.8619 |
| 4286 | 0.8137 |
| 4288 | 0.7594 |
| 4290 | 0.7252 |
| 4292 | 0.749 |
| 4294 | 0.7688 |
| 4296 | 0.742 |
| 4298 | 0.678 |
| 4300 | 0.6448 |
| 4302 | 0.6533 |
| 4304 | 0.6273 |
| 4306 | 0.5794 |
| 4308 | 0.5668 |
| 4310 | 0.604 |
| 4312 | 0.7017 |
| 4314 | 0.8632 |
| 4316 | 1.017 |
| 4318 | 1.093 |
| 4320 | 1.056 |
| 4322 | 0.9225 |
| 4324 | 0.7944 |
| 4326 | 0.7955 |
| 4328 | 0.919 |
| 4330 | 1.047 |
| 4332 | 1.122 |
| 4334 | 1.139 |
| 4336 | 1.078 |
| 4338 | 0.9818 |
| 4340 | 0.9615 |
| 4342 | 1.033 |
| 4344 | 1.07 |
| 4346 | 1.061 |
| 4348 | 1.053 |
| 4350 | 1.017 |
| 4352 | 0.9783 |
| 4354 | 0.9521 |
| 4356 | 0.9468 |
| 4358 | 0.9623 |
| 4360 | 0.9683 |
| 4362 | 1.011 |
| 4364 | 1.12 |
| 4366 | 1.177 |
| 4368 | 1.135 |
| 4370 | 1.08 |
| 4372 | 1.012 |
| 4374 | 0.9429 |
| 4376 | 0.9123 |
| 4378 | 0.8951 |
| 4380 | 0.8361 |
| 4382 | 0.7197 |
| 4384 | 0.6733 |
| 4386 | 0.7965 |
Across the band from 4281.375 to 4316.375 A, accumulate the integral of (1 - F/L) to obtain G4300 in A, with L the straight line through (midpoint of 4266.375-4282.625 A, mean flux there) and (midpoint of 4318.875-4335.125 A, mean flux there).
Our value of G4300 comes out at 5.1 A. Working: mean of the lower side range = 0.755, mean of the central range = 0.73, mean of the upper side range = 0.976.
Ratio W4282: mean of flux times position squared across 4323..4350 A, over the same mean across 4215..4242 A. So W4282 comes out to 1.44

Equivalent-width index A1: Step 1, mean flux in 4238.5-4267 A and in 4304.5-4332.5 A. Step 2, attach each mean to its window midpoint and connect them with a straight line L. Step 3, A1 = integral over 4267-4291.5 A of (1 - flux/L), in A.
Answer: 1.6 A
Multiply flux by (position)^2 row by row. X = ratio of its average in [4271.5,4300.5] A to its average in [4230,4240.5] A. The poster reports 1.0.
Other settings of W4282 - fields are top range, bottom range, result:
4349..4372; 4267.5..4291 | 1.40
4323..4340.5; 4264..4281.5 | 1.33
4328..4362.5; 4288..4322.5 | 1.36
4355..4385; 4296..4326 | 1.28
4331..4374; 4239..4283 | 1.39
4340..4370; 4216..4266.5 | 1.45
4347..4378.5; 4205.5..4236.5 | 1.42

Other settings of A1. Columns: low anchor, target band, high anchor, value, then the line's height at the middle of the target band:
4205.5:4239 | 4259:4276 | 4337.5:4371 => 2.3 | 0.859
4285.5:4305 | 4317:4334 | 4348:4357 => -2.4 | 0.856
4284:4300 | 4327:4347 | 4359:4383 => -3.6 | 0.883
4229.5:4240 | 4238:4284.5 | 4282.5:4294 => -0.4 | 0.778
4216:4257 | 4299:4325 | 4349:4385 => 2.7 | 0.867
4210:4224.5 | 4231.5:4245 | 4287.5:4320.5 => -0.4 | 0.831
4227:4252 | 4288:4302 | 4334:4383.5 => 2.4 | 0.864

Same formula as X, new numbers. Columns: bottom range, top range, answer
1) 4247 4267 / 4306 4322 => 1.13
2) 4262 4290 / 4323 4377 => 1.34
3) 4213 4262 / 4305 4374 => 1.34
